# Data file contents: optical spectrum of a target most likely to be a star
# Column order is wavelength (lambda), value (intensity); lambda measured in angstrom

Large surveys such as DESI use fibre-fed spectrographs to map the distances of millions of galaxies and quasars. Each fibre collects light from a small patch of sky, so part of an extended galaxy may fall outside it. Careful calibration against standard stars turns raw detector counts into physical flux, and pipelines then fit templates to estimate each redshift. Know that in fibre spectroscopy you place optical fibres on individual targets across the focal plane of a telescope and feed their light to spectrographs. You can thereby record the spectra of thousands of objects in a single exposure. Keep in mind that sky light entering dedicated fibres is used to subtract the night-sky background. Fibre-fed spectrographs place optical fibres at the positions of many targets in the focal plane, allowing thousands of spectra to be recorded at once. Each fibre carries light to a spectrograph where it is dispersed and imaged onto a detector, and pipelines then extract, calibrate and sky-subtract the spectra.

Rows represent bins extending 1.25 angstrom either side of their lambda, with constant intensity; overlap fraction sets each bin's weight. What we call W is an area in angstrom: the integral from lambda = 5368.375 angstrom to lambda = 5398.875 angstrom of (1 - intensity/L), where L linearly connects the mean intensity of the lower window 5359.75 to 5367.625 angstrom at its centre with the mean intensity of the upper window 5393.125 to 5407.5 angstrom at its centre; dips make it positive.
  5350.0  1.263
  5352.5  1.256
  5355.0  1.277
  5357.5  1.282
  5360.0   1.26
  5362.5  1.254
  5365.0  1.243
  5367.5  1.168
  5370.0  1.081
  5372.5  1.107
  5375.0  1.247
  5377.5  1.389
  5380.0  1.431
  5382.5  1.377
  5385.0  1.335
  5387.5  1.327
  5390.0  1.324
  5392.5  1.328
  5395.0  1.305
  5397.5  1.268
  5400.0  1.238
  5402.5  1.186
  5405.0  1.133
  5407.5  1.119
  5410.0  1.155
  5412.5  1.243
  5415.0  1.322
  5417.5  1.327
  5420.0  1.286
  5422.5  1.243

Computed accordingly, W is -1.6 angstrom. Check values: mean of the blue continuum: 1.24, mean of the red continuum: 1.22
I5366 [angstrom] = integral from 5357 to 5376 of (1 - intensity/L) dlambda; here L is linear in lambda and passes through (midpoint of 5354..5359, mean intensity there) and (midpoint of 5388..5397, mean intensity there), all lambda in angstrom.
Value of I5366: 1.3 angstrom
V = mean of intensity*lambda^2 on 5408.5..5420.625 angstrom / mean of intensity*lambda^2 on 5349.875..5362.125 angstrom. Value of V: 1.0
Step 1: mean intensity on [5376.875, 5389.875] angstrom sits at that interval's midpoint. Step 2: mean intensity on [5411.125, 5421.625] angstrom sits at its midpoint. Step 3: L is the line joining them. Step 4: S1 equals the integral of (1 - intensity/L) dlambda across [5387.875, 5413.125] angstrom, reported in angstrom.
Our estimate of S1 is 1.8 angstrom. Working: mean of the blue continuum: 1.37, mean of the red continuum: 1.29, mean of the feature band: 1.23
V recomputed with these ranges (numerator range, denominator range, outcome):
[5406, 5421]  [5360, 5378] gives 1.04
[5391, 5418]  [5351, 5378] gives 1.02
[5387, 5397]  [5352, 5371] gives 1.08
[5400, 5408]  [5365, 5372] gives 1.03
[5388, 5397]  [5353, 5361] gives 1.05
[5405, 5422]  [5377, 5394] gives 0.92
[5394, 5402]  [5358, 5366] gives 1.02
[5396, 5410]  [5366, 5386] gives 0.95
